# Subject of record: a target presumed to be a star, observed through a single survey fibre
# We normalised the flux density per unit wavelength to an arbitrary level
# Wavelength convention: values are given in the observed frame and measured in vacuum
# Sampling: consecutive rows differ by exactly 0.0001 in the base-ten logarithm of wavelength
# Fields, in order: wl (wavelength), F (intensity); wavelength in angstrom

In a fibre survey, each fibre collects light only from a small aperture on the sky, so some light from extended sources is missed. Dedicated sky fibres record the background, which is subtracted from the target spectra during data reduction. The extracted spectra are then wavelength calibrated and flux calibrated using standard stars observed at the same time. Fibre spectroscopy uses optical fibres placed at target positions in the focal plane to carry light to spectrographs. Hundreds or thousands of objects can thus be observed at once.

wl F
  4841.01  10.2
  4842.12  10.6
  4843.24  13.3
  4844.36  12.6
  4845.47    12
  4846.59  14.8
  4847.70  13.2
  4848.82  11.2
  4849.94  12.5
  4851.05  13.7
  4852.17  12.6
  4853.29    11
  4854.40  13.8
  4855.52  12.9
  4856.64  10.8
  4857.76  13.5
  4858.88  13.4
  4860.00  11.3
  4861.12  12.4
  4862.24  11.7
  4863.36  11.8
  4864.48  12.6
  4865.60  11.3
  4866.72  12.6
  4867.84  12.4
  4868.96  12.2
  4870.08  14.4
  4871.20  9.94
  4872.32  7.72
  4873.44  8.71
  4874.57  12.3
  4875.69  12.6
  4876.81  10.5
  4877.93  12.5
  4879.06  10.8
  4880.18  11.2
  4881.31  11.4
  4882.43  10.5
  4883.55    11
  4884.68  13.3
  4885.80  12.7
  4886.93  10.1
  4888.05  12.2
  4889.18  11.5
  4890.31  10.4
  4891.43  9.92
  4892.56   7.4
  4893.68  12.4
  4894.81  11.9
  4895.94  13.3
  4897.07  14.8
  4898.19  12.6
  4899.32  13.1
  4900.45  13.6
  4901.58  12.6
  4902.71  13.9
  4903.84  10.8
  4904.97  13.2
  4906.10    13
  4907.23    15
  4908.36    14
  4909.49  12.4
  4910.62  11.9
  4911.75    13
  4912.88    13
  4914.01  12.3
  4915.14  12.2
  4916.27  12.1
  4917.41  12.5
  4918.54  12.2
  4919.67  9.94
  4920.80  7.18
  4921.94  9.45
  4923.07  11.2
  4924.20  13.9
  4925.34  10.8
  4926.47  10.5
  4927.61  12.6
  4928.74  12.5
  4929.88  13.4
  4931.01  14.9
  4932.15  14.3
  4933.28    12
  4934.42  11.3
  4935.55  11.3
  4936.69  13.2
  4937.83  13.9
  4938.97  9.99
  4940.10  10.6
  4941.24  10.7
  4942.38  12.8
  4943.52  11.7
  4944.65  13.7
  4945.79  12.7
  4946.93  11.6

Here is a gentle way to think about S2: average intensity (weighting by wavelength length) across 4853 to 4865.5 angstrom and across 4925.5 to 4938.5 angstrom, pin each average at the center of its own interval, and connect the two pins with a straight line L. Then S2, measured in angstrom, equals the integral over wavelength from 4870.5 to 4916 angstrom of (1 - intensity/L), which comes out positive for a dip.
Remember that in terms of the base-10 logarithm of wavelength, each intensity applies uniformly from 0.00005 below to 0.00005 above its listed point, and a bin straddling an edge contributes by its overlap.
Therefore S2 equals 2.0 angstrom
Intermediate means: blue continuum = 12.3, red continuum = 12.6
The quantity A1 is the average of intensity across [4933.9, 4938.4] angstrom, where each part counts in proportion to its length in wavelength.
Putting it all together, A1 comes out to 12.4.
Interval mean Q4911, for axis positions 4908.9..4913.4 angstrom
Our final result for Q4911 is 12.6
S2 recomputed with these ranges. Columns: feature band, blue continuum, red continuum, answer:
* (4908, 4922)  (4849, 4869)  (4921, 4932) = 0.4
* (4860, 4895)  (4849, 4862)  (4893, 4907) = 3.7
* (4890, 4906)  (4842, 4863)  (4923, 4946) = 0.3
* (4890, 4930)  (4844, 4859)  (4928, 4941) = 1.4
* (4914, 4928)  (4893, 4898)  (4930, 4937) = 1.8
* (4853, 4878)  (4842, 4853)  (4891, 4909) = 1.6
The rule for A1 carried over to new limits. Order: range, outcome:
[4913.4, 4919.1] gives 12.3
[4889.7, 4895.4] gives 10.4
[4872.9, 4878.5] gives 11.3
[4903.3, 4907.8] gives 13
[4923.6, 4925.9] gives 12.3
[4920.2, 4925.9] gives 10.5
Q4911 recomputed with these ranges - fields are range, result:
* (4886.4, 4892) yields 10.8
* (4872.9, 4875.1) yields 10.5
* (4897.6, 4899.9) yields 12.9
